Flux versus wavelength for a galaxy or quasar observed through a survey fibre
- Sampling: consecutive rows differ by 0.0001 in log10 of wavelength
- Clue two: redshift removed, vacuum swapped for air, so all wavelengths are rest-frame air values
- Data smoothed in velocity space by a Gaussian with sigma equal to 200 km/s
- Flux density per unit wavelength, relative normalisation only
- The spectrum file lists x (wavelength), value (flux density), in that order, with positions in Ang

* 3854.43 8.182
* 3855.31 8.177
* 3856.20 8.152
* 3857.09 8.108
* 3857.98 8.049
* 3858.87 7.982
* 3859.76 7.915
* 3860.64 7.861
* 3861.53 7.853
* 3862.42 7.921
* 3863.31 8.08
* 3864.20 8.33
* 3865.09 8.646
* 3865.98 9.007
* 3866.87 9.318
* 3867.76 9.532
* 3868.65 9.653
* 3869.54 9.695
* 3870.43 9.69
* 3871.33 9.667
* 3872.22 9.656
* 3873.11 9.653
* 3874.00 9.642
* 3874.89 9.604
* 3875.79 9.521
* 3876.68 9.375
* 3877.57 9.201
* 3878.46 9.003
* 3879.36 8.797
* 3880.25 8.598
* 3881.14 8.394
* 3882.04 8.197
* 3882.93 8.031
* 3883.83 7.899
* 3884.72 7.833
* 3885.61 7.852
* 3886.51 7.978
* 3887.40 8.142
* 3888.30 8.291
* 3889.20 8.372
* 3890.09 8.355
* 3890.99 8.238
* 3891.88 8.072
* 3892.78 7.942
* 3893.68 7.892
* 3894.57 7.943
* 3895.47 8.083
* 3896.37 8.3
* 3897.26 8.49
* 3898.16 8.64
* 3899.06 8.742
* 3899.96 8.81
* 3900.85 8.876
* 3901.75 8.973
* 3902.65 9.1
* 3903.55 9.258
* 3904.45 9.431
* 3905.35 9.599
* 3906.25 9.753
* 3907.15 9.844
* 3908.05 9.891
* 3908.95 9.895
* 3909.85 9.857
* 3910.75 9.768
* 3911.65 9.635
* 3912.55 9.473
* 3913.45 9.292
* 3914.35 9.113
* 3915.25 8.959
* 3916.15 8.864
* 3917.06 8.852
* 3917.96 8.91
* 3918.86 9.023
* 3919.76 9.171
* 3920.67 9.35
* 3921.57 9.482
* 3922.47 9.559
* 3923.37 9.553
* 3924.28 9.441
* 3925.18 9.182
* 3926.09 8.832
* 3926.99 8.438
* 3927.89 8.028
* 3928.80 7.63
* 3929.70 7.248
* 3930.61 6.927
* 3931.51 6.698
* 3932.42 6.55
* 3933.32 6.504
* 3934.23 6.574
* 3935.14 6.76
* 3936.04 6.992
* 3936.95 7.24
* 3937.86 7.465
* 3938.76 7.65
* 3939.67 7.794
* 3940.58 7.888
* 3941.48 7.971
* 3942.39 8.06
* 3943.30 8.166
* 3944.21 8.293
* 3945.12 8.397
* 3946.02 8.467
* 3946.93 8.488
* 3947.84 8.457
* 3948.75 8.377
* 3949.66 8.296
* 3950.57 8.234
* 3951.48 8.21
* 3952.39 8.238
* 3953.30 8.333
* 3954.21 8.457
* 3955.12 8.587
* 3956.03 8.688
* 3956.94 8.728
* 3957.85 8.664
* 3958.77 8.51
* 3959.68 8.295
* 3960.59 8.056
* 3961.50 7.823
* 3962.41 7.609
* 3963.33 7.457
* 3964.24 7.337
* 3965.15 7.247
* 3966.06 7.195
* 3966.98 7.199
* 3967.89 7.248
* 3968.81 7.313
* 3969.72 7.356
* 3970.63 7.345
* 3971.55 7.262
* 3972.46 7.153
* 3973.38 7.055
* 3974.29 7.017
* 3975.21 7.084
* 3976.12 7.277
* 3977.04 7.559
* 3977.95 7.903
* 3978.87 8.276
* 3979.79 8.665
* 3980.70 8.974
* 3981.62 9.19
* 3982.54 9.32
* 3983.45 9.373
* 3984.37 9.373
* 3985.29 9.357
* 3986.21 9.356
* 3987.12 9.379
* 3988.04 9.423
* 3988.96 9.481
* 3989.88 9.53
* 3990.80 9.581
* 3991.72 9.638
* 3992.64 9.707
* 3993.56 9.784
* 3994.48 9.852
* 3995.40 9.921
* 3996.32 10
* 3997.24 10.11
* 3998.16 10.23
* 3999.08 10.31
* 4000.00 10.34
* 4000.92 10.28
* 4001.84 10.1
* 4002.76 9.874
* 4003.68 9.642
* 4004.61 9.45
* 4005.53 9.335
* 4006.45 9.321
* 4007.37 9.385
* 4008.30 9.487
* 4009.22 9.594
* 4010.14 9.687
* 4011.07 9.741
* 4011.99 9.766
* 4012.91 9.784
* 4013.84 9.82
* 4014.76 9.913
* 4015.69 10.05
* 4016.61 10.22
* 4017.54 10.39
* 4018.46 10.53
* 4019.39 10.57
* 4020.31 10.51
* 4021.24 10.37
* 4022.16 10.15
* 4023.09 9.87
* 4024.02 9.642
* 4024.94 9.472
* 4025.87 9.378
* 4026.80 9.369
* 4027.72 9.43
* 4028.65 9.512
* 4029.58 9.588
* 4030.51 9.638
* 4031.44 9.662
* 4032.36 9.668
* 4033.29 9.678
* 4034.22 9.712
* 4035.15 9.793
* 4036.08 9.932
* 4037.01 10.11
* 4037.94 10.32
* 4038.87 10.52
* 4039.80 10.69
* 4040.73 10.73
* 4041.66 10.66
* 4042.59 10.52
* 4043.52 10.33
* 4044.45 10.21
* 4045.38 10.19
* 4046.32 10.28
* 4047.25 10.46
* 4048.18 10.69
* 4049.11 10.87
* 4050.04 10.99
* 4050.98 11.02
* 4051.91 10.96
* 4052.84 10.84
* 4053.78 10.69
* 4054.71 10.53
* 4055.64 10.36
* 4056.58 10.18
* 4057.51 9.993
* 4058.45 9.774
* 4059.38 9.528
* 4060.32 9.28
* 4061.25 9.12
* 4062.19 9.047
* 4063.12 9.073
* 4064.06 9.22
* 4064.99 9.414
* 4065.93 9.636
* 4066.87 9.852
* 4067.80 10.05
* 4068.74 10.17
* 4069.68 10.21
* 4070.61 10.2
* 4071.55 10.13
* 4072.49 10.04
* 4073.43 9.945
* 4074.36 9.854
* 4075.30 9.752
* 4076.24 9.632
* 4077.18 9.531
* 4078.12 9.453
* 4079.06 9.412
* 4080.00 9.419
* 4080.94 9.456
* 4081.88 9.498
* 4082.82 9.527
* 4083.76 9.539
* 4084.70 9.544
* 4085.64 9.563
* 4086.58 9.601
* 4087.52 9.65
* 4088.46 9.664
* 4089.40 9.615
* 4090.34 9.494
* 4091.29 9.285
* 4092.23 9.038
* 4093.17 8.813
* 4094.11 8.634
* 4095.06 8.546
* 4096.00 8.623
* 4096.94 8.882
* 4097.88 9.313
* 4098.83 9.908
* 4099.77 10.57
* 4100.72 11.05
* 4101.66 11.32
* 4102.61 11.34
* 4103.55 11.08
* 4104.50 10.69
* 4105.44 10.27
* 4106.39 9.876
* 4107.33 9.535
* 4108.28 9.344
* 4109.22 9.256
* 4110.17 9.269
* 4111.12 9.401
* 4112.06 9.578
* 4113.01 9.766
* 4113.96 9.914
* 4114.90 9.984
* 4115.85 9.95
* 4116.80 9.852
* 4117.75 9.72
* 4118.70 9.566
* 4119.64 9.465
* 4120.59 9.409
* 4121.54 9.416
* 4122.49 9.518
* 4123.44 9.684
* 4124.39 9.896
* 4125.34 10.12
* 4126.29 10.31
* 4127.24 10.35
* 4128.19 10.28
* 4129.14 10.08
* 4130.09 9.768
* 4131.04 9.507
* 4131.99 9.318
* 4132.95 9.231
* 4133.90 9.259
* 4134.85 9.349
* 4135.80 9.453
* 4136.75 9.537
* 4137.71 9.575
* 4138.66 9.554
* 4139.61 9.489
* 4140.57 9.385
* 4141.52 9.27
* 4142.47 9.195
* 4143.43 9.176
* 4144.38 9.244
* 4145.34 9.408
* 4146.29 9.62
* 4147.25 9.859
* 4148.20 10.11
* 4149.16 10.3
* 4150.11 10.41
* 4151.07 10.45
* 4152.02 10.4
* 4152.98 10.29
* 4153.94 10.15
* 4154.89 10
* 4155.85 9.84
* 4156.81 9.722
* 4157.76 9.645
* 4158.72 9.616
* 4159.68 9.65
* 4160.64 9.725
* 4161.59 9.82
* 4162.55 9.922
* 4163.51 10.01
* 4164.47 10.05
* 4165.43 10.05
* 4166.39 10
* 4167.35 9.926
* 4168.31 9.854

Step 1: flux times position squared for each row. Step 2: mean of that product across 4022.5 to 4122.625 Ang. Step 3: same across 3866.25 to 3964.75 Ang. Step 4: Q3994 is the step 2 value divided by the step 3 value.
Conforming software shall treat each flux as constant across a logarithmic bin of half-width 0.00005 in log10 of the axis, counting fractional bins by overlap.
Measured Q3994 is 1.25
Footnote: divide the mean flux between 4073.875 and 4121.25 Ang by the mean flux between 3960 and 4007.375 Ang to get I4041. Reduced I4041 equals 1.1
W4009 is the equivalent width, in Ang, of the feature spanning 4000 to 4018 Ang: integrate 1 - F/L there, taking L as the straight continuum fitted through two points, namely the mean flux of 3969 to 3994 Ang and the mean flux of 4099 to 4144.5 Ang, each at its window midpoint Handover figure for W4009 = -2.0 Ang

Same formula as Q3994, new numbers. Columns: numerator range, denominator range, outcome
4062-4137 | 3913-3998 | 1.25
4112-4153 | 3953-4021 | 1.16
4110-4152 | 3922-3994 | 1.29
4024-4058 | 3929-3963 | 1.36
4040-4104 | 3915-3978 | 1.32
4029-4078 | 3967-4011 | 1.15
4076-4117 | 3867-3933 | 1.21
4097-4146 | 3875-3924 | 1.23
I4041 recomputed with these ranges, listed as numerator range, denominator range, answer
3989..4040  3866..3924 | 1.10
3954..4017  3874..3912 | 1.01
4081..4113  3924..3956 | 1.22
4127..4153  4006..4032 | 0.99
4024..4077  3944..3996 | 1.19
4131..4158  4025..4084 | 0.97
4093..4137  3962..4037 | 1.06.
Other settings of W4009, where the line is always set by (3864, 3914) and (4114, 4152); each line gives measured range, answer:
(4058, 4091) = -0.4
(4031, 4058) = -2.7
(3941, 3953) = 1.1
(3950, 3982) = 4.5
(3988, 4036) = -2.6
